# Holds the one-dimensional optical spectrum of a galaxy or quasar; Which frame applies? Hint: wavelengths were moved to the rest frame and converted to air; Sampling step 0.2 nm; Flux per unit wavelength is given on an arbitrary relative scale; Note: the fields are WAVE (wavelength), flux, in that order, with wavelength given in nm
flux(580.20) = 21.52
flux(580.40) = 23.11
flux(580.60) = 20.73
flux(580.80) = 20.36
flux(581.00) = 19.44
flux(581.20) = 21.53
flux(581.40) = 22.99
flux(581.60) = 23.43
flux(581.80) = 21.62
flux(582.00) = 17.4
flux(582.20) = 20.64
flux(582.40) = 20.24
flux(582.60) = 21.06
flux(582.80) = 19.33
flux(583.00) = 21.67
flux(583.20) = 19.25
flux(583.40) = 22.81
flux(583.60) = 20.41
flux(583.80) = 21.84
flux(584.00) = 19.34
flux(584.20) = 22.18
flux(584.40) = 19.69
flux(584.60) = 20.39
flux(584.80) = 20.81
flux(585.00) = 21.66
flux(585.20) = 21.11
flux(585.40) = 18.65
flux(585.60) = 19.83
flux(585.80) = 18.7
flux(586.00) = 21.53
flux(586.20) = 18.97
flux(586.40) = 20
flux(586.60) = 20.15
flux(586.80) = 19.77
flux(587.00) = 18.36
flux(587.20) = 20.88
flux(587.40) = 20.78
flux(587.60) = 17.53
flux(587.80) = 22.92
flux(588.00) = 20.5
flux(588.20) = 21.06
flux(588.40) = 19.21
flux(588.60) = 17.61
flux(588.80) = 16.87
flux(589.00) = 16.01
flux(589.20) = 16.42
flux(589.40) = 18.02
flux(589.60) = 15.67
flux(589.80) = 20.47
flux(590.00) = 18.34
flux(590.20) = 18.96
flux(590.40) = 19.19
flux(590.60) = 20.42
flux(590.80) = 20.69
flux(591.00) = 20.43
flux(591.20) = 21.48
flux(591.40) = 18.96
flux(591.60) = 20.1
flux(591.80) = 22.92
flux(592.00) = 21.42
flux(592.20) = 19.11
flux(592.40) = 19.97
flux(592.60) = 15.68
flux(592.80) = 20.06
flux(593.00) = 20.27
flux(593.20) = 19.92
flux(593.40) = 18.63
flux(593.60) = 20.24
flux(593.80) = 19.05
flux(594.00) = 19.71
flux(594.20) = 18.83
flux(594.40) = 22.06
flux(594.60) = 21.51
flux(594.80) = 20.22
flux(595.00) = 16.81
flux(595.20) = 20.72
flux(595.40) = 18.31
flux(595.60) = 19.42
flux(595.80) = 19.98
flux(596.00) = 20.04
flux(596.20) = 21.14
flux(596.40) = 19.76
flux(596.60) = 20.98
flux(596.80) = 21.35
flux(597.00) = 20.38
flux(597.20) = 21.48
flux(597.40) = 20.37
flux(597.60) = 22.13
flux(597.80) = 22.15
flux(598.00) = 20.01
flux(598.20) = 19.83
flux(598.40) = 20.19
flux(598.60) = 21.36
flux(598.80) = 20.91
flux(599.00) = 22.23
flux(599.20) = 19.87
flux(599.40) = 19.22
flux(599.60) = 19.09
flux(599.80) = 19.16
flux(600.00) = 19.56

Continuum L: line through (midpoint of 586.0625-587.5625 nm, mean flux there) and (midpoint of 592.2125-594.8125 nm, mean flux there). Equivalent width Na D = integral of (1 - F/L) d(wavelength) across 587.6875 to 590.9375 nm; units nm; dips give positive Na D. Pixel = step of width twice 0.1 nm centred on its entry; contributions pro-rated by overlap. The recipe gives 0.14 nm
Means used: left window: 19.8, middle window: 18.9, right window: 19.7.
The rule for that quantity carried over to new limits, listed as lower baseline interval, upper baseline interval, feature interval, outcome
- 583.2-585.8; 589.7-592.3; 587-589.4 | 0.16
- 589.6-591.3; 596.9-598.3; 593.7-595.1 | 0.04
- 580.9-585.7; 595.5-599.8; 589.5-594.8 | 0.21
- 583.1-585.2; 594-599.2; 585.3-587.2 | 0.11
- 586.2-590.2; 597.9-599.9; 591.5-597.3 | -0.10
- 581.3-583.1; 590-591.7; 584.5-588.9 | 0.12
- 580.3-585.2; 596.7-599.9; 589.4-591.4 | 0.13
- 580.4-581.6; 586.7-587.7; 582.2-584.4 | -0.01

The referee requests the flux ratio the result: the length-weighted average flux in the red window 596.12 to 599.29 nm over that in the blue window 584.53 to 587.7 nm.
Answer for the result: 1.05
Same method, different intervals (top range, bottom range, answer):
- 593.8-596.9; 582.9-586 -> 0.97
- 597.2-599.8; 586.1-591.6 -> 1.07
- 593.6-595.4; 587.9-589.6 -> 1.10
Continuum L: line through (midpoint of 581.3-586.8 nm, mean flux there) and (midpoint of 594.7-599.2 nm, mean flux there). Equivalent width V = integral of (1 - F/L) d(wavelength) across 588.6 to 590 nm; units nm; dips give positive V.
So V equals 0.22 nm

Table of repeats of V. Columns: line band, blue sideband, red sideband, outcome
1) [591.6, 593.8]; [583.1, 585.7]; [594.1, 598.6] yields 0.07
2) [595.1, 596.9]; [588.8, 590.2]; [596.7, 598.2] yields 0.02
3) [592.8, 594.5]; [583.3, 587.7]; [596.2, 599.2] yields 0.07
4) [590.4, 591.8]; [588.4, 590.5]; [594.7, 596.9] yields -0.16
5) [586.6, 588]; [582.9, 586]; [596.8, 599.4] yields 0.04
